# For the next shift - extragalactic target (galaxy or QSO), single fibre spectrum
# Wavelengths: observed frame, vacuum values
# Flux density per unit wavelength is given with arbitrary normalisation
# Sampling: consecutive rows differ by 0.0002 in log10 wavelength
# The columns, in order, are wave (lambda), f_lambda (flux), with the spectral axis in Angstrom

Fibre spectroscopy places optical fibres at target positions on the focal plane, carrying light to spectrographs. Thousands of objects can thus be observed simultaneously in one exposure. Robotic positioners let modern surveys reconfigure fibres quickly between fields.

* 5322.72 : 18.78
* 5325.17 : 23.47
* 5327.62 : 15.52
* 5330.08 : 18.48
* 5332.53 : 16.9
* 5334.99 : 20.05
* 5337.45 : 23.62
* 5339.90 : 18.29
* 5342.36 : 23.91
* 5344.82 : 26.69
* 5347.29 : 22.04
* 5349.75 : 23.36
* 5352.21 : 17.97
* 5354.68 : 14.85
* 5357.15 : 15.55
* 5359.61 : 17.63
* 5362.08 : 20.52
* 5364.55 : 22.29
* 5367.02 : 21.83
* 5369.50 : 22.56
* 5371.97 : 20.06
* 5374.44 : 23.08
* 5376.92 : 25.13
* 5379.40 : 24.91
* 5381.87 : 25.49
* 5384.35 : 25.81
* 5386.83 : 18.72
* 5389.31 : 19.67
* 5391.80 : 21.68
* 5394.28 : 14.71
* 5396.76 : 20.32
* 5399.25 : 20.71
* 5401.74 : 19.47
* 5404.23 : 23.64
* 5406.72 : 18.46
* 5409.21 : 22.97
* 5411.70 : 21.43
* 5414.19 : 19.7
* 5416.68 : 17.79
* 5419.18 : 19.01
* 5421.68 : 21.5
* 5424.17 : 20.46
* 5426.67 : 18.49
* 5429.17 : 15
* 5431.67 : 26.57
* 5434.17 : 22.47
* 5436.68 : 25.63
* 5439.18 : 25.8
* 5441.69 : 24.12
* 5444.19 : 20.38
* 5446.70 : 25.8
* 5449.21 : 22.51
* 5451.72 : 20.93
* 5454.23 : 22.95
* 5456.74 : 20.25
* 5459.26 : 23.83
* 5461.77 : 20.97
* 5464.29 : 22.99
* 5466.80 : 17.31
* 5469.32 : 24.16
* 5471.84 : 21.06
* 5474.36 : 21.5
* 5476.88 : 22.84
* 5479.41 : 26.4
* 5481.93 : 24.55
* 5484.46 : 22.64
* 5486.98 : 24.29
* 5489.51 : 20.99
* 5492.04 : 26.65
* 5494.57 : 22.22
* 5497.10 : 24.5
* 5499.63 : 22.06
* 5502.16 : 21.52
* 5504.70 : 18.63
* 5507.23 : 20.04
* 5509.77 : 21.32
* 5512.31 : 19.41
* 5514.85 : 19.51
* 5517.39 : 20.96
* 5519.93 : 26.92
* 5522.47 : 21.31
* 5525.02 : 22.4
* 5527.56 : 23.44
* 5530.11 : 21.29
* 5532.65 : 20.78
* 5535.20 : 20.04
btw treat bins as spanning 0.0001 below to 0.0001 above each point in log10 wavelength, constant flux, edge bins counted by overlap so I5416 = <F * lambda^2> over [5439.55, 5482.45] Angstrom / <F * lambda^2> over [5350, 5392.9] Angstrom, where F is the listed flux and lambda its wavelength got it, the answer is 1.10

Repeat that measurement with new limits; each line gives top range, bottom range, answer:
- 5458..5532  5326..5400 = 1.12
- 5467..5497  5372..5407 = 1.11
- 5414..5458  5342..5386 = 1.02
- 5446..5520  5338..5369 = 1.14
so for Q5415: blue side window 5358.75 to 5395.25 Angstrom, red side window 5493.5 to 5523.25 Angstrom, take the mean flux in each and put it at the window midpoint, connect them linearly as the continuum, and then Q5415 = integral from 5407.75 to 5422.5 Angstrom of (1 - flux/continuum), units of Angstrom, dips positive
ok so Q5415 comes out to 0.9 Angstrom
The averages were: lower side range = 21.7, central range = 20.3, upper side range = 21.5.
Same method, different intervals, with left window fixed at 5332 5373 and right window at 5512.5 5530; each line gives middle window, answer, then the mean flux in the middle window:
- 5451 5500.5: -2.2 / 22.7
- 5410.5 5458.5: -0.7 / 21.6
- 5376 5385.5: -2.1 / 25.3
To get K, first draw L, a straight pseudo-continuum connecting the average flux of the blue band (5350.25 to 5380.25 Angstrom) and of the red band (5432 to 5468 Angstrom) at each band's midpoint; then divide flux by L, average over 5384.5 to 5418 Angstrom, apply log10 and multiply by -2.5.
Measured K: 0.07 mag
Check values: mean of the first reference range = 20.5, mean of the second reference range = 22.7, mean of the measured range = 20.1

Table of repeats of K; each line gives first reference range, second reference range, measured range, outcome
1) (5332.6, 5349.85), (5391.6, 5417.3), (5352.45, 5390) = 0.00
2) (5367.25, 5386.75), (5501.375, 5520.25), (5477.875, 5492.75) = -0.14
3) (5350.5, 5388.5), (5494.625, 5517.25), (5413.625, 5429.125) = 0.10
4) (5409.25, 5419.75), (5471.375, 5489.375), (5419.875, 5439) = -0.05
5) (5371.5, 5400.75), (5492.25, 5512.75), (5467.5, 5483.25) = -0.08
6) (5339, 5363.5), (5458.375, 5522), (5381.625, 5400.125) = 0.00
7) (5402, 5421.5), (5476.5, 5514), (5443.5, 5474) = -0.02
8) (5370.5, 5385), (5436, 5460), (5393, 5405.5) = 0.20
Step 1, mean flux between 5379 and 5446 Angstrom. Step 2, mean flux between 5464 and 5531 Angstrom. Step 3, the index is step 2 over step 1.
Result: 1.05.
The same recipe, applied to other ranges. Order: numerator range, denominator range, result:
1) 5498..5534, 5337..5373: 1.04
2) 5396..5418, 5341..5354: 0.91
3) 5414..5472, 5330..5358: 1.07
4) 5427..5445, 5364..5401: 1.04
